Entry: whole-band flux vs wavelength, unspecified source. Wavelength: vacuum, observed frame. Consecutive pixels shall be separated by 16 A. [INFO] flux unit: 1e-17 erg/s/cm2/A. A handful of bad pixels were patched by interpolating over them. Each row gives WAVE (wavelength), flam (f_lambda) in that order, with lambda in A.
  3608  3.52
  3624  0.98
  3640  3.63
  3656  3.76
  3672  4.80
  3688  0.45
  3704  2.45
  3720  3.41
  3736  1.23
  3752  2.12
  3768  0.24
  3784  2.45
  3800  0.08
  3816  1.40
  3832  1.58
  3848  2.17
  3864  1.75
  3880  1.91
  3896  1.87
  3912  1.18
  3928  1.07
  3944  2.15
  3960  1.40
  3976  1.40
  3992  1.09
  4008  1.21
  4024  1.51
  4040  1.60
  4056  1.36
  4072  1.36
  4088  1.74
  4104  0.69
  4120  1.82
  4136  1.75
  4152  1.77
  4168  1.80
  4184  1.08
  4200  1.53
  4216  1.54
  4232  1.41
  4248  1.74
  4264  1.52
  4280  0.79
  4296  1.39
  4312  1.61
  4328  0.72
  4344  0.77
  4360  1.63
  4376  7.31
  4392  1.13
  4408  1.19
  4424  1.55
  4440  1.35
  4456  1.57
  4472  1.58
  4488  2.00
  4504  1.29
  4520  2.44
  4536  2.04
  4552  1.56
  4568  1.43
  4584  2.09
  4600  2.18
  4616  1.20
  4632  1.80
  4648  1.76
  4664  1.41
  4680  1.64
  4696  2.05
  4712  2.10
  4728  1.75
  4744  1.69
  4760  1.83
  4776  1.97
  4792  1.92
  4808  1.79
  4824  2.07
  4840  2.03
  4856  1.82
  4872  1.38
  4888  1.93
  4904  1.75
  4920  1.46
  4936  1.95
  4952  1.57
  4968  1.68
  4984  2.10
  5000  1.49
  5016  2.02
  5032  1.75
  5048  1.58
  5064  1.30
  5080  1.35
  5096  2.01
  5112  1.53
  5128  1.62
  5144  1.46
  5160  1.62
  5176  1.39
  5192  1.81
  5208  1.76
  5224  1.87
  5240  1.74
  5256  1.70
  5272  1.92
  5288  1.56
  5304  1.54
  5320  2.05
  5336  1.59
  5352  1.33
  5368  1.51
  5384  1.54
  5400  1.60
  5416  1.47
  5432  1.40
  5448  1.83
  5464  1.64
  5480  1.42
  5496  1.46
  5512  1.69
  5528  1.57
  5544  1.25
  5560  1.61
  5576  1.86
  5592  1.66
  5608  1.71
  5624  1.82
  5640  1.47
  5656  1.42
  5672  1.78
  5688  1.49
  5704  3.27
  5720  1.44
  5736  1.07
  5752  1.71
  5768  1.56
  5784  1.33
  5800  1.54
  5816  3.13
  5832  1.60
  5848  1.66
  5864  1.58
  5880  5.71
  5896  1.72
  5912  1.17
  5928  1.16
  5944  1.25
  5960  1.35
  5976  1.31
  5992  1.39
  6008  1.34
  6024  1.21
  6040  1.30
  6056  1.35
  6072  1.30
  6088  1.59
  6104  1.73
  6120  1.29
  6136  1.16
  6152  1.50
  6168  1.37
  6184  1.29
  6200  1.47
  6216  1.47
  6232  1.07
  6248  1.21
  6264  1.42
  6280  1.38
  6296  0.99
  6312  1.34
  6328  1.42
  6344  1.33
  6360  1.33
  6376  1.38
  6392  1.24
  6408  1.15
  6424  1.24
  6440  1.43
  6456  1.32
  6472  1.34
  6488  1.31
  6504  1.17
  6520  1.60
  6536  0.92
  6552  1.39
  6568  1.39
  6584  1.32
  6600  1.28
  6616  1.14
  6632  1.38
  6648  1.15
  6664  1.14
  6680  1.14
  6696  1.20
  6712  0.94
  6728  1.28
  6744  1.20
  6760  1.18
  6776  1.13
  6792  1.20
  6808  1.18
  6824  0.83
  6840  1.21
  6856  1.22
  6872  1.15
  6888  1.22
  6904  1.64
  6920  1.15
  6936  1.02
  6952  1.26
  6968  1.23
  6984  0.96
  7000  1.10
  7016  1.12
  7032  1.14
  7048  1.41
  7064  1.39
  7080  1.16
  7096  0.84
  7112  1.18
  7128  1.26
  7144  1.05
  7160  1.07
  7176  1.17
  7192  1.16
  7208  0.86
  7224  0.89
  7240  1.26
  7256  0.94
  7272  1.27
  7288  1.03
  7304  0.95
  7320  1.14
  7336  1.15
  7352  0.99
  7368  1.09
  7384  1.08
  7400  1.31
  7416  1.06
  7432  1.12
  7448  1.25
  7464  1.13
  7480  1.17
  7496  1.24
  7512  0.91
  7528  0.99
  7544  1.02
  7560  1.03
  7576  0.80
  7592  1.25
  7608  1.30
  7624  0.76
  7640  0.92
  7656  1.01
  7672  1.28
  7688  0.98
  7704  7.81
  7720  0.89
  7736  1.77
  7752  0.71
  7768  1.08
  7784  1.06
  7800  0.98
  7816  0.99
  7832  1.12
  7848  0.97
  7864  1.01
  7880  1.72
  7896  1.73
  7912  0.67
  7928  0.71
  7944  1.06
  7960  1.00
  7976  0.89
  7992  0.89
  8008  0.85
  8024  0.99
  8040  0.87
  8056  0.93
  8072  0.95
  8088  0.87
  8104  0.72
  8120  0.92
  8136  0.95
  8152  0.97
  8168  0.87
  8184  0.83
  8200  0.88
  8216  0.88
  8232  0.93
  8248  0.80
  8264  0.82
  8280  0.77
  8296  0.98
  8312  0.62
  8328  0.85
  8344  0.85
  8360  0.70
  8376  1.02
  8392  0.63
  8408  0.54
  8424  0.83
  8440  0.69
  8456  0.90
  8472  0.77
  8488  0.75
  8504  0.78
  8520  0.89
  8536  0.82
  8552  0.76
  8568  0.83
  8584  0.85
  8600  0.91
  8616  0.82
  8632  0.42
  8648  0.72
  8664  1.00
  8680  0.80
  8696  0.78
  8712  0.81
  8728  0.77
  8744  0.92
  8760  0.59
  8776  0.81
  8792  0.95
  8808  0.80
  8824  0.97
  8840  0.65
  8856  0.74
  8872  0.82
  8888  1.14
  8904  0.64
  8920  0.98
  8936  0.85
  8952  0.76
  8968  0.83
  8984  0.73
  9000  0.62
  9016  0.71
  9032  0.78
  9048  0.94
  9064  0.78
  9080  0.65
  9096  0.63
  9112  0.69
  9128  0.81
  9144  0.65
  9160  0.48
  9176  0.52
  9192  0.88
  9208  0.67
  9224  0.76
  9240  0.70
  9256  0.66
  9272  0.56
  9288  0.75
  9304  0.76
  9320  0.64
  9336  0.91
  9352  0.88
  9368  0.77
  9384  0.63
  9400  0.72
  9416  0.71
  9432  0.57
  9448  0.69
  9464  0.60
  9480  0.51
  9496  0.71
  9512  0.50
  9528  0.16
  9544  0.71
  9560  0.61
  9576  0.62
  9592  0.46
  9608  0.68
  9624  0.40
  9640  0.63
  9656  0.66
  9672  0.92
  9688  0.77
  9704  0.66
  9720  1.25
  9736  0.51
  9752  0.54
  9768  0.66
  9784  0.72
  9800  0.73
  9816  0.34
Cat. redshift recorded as 0.17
